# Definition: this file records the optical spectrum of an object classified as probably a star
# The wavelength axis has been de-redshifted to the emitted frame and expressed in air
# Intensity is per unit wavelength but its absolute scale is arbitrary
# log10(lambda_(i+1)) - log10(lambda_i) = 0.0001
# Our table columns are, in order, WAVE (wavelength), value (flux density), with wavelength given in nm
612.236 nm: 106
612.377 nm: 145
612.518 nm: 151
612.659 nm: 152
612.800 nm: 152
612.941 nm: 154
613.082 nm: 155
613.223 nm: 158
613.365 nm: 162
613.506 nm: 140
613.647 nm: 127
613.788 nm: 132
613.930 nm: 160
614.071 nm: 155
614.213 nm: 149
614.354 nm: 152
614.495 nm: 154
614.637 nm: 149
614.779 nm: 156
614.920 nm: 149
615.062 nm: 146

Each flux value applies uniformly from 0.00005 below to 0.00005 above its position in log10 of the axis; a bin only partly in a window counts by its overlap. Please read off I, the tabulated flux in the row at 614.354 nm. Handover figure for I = 152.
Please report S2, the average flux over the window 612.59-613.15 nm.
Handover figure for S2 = 153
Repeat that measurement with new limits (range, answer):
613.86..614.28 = 155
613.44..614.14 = 143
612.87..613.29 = 156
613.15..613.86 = 144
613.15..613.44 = 159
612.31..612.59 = 148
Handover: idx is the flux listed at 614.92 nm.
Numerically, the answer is 149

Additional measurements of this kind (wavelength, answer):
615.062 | 146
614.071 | 155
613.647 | 127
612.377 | 145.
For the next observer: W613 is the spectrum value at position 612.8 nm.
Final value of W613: 152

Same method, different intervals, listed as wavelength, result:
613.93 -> 160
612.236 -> 106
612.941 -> 154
